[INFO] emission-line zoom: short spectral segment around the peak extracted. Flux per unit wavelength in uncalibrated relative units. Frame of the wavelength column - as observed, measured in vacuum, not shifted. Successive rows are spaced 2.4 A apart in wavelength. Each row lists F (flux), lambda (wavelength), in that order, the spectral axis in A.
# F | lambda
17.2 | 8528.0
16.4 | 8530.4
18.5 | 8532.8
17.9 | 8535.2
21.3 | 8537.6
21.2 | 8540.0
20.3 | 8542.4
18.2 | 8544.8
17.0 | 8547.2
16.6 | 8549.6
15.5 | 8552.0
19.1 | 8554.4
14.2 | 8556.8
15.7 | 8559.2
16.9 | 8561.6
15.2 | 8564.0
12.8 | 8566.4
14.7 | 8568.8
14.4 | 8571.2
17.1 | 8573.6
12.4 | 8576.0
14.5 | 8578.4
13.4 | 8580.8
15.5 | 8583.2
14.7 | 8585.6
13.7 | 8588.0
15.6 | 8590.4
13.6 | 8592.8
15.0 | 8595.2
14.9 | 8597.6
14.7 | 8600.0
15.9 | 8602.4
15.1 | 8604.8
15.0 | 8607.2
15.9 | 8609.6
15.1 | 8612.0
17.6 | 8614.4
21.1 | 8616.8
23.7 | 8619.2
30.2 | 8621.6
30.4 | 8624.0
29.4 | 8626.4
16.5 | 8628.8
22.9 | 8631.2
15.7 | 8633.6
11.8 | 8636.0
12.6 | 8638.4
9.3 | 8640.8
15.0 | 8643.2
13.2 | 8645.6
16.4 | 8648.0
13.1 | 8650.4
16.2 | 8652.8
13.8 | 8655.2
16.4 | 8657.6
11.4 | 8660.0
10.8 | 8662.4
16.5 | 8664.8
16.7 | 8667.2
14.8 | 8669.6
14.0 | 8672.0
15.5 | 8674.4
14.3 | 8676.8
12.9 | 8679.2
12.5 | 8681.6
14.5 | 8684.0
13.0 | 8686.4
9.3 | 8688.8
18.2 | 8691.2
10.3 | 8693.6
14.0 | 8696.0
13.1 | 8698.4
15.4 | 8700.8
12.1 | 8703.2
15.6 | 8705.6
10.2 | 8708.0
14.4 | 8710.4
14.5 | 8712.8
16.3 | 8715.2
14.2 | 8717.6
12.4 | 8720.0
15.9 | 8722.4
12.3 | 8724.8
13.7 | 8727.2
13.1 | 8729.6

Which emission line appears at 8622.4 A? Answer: [O III]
